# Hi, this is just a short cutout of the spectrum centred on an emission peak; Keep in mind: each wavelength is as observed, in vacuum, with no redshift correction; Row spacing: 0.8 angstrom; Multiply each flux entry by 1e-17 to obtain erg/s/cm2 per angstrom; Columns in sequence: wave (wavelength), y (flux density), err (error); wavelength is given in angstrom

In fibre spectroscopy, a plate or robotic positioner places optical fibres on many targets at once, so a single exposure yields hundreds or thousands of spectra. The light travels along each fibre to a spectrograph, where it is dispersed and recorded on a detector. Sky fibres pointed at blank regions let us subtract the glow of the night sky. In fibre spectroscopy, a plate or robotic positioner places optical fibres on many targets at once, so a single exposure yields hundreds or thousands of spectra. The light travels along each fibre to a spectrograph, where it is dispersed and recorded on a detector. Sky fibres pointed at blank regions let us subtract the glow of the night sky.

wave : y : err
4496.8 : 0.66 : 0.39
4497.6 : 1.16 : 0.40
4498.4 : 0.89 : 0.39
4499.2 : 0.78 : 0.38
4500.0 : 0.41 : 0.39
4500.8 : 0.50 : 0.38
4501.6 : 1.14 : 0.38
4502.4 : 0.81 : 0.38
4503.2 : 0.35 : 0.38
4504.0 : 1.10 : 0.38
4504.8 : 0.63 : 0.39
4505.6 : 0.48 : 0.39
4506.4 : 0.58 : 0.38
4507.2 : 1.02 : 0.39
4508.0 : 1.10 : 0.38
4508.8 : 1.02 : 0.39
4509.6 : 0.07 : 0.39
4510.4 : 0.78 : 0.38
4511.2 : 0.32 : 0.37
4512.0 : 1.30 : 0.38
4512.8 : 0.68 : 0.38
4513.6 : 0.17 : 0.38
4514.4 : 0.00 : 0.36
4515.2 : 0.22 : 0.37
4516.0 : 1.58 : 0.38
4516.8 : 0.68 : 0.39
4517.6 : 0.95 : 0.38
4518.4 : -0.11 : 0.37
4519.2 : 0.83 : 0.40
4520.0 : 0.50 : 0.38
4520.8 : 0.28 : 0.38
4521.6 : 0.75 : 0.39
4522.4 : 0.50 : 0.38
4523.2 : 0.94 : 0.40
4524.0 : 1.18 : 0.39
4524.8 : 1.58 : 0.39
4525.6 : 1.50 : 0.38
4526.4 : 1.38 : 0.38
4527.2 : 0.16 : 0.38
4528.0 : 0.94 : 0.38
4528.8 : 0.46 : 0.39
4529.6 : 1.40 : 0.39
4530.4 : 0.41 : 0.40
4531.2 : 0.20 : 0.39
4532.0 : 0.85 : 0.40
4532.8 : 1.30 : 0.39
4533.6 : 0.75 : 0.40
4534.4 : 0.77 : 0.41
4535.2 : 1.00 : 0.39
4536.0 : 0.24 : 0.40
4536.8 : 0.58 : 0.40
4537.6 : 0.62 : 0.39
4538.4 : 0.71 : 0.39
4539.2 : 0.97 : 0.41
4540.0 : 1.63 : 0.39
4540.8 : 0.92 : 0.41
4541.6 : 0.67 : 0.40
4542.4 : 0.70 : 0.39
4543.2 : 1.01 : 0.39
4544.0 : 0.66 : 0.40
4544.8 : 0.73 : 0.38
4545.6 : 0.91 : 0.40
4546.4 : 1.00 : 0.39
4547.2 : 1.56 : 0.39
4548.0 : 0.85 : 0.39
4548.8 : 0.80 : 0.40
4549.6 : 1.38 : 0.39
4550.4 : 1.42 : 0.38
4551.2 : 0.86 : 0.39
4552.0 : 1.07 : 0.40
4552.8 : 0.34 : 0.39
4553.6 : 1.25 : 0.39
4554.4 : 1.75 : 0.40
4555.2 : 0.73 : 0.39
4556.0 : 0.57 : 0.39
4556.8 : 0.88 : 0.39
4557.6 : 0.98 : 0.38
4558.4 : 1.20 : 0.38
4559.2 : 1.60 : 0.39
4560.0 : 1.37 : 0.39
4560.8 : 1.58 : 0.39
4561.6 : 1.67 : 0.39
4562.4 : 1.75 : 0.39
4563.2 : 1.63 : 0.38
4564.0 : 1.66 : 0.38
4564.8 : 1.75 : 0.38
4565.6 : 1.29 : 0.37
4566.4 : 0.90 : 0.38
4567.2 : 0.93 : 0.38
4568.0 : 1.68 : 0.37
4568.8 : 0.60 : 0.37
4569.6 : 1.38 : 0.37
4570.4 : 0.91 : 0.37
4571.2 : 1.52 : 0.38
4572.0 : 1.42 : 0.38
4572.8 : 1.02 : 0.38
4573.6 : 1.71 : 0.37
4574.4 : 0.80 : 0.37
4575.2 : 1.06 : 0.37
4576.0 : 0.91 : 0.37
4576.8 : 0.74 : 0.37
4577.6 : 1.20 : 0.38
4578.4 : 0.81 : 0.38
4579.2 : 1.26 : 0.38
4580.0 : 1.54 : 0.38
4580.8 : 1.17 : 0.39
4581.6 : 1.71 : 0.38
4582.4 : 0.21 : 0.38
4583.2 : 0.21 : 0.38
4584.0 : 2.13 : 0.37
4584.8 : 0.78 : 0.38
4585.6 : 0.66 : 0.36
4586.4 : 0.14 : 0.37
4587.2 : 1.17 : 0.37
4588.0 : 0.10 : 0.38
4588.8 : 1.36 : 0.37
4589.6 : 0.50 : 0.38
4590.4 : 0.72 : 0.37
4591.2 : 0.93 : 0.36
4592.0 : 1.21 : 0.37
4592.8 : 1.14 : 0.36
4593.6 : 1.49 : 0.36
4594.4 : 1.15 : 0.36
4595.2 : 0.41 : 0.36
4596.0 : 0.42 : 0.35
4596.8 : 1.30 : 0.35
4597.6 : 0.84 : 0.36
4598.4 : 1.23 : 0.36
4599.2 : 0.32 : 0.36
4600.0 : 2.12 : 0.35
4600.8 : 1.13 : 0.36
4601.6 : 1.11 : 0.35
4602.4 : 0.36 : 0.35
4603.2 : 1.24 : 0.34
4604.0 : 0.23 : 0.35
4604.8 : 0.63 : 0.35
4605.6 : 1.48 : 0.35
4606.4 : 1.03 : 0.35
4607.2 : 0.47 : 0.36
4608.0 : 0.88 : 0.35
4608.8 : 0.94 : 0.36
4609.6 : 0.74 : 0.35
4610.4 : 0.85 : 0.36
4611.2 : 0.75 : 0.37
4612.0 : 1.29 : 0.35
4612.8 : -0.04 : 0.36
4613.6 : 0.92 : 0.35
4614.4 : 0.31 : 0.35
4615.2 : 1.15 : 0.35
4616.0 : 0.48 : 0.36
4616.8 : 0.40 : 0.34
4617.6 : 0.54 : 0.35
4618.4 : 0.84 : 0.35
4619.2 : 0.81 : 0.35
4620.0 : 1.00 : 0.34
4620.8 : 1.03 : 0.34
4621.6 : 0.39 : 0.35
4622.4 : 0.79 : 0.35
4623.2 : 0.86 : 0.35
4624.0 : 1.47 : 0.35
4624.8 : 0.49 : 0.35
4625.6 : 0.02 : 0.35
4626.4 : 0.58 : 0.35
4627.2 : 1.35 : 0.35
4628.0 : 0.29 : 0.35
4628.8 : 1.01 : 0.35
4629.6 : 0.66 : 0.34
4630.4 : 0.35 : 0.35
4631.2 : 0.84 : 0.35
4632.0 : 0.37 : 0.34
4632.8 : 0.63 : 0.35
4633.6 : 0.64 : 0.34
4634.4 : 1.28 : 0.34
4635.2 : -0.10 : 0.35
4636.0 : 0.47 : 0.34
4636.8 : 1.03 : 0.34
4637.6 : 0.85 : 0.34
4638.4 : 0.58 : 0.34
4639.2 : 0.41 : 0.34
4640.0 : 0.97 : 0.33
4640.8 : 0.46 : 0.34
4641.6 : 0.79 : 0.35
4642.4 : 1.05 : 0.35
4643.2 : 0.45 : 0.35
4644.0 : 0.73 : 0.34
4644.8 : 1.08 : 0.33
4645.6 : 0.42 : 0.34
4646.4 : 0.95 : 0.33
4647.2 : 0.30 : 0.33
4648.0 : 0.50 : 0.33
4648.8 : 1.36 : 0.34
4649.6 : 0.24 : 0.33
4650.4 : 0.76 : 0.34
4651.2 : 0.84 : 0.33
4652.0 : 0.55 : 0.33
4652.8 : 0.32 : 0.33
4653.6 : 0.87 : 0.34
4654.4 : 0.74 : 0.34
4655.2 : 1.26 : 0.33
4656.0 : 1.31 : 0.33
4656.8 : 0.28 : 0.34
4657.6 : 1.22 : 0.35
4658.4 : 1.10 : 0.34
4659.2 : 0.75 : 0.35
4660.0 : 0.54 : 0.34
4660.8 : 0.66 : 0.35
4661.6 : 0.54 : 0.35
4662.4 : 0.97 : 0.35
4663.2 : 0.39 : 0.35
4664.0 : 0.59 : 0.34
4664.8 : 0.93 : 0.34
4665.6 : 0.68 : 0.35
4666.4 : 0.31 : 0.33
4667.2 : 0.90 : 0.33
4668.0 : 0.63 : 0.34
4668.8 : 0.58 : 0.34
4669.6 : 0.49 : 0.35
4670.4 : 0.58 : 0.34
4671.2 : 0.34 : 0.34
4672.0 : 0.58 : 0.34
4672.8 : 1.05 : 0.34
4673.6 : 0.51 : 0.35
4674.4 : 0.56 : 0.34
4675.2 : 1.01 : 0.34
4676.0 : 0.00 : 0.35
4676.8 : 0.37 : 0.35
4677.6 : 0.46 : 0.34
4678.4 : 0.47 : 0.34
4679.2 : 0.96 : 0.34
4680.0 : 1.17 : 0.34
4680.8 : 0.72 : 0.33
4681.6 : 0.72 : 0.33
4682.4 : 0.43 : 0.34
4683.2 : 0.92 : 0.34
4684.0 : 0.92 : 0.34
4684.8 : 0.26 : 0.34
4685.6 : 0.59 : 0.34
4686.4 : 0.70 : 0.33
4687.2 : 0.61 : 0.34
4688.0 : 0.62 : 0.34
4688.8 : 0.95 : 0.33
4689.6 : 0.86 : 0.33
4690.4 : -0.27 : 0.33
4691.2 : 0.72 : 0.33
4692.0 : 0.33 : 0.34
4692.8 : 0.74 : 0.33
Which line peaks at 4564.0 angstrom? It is C III] 1909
